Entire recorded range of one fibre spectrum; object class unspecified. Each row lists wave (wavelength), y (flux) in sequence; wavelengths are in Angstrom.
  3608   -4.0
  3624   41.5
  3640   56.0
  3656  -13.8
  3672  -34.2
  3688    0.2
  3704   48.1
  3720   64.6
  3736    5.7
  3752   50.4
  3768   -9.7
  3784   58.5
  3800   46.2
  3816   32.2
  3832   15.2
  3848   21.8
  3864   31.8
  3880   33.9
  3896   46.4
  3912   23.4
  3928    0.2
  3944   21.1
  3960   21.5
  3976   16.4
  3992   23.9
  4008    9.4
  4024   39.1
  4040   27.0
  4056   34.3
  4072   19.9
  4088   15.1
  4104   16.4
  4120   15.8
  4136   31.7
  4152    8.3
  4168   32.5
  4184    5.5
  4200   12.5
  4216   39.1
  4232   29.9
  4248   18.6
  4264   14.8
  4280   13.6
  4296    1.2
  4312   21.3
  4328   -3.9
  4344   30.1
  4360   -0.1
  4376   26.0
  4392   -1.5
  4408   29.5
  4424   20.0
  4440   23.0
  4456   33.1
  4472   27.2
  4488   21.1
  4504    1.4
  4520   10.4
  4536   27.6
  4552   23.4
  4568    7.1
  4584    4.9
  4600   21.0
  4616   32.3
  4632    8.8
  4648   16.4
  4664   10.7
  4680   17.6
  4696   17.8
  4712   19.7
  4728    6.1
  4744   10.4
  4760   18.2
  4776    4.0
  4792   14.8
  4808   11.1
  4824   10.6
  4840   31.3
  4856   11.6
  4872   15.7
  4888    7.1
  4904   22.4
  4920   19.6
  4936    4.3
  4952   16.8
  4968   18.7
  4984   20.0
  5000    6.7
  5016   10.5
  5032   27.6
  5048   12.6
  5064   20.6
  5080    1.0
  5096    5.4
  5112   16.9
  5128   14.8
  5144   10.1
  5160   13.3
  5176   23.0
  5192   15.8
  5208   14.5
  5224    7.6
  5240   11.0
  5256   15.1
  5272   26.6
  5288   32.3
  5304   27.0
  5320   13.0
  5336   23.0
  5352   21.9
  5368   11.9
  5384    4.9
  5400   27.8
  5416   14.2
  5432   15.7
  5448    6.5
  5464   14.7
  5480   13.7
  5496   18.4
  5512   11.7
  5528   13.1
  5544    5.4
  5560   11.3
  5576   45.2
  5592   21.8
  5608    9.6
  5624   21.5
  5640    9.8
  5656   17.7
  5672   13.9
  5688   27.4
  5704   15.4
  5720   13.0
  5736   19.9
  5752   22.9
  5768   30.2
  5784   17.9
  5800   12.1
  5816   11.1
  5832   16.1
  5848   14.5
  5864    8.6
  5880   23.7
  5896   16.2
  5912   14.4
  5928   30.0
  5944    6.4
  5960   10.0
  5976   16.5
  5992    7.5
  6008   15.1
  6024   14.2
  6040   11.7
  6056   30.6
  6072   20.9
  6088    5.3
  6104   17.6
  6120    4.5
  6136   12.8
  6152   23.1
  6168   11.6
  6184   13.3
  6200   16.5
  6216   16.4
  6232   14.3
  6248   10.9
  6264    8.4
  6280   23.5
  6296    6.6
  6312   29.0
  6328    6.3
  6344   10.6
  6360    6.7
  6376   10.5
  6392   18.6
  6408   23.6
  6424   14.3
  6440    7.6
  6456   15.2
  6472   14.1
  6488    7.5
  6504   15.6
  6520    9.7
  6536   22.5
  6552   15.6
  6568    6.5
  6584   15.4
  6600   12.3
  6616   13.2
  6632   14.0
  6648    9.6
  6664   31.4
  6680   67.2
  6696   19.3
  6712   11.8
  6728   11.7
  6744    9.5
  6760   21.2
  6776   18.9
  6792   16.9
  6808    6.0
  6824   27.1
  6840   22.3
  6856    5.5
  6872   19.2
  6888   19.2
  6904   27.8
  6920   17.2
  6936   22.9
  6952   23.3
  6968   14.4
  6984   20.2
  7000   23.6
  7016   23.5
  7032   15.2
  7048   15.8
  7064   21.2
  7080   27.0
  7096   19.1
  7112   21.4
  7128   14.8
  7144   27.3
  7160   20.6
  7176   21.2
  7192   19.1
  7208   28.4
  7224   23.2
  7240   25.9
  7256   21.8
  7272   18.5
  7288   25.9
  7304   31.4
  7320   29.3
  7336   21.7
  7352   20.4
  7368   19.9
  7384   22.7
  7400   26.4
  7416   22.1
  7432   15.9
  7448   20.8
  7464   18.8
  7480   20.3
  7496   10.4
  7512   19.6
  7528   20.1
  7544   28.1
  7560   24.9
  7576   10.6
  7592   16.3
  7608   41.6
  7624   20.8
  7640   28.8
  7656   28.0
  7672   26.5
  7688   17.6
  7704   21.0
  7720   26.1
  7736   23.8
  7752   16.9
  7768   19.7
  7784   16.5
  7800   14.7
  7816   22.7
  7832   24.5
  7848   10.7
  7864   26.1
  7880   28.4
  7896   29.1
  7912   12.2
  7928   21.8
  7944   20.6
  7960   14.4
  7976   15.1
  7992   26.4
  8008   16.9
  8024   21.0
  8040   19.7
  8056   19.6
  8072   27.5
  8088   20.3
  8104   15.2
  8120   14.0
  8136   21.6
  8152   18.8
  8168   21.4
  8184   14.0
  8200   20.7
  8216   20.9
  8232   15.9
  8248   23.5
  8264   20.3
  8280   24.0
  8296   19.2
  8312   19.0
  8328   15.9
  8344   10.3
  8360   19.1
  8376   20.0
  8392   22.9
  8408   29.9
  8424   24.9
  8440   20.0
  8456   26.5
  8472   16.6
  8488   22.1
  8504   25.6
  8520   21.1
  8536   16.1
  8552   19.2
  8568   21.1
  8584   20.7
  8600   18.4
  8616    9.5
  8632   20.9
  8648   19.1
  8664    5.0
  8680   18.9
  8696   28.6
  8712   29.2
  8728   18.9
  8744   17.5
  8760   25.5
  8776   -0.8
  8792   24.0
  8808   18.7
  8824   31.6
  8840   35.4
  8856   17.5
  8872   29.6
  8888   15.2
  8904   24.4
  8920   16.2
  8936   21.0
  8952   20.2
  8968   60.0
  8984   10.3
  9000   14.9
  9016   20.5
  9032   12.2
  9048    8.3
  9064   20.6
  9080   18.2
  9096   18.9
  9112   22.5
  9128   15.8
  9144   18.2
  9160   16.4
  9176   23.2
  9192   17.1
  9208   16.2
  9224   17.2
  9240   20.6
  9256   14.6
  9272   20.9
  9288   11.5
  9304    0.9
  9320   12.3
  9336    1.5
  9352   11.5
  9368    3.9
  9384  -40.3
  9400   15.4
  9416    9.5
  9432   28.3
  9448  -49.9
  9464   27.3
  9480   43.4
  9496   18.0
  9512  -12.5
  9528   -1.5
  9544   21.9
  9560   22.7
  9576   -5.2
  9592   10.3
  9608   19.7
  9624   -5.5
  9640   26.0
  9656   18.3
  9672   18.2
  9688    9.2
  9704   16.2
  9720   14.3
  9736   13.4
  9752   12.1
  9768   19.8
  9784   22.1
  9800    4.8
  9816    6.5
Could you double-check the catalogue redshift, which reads 0.79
